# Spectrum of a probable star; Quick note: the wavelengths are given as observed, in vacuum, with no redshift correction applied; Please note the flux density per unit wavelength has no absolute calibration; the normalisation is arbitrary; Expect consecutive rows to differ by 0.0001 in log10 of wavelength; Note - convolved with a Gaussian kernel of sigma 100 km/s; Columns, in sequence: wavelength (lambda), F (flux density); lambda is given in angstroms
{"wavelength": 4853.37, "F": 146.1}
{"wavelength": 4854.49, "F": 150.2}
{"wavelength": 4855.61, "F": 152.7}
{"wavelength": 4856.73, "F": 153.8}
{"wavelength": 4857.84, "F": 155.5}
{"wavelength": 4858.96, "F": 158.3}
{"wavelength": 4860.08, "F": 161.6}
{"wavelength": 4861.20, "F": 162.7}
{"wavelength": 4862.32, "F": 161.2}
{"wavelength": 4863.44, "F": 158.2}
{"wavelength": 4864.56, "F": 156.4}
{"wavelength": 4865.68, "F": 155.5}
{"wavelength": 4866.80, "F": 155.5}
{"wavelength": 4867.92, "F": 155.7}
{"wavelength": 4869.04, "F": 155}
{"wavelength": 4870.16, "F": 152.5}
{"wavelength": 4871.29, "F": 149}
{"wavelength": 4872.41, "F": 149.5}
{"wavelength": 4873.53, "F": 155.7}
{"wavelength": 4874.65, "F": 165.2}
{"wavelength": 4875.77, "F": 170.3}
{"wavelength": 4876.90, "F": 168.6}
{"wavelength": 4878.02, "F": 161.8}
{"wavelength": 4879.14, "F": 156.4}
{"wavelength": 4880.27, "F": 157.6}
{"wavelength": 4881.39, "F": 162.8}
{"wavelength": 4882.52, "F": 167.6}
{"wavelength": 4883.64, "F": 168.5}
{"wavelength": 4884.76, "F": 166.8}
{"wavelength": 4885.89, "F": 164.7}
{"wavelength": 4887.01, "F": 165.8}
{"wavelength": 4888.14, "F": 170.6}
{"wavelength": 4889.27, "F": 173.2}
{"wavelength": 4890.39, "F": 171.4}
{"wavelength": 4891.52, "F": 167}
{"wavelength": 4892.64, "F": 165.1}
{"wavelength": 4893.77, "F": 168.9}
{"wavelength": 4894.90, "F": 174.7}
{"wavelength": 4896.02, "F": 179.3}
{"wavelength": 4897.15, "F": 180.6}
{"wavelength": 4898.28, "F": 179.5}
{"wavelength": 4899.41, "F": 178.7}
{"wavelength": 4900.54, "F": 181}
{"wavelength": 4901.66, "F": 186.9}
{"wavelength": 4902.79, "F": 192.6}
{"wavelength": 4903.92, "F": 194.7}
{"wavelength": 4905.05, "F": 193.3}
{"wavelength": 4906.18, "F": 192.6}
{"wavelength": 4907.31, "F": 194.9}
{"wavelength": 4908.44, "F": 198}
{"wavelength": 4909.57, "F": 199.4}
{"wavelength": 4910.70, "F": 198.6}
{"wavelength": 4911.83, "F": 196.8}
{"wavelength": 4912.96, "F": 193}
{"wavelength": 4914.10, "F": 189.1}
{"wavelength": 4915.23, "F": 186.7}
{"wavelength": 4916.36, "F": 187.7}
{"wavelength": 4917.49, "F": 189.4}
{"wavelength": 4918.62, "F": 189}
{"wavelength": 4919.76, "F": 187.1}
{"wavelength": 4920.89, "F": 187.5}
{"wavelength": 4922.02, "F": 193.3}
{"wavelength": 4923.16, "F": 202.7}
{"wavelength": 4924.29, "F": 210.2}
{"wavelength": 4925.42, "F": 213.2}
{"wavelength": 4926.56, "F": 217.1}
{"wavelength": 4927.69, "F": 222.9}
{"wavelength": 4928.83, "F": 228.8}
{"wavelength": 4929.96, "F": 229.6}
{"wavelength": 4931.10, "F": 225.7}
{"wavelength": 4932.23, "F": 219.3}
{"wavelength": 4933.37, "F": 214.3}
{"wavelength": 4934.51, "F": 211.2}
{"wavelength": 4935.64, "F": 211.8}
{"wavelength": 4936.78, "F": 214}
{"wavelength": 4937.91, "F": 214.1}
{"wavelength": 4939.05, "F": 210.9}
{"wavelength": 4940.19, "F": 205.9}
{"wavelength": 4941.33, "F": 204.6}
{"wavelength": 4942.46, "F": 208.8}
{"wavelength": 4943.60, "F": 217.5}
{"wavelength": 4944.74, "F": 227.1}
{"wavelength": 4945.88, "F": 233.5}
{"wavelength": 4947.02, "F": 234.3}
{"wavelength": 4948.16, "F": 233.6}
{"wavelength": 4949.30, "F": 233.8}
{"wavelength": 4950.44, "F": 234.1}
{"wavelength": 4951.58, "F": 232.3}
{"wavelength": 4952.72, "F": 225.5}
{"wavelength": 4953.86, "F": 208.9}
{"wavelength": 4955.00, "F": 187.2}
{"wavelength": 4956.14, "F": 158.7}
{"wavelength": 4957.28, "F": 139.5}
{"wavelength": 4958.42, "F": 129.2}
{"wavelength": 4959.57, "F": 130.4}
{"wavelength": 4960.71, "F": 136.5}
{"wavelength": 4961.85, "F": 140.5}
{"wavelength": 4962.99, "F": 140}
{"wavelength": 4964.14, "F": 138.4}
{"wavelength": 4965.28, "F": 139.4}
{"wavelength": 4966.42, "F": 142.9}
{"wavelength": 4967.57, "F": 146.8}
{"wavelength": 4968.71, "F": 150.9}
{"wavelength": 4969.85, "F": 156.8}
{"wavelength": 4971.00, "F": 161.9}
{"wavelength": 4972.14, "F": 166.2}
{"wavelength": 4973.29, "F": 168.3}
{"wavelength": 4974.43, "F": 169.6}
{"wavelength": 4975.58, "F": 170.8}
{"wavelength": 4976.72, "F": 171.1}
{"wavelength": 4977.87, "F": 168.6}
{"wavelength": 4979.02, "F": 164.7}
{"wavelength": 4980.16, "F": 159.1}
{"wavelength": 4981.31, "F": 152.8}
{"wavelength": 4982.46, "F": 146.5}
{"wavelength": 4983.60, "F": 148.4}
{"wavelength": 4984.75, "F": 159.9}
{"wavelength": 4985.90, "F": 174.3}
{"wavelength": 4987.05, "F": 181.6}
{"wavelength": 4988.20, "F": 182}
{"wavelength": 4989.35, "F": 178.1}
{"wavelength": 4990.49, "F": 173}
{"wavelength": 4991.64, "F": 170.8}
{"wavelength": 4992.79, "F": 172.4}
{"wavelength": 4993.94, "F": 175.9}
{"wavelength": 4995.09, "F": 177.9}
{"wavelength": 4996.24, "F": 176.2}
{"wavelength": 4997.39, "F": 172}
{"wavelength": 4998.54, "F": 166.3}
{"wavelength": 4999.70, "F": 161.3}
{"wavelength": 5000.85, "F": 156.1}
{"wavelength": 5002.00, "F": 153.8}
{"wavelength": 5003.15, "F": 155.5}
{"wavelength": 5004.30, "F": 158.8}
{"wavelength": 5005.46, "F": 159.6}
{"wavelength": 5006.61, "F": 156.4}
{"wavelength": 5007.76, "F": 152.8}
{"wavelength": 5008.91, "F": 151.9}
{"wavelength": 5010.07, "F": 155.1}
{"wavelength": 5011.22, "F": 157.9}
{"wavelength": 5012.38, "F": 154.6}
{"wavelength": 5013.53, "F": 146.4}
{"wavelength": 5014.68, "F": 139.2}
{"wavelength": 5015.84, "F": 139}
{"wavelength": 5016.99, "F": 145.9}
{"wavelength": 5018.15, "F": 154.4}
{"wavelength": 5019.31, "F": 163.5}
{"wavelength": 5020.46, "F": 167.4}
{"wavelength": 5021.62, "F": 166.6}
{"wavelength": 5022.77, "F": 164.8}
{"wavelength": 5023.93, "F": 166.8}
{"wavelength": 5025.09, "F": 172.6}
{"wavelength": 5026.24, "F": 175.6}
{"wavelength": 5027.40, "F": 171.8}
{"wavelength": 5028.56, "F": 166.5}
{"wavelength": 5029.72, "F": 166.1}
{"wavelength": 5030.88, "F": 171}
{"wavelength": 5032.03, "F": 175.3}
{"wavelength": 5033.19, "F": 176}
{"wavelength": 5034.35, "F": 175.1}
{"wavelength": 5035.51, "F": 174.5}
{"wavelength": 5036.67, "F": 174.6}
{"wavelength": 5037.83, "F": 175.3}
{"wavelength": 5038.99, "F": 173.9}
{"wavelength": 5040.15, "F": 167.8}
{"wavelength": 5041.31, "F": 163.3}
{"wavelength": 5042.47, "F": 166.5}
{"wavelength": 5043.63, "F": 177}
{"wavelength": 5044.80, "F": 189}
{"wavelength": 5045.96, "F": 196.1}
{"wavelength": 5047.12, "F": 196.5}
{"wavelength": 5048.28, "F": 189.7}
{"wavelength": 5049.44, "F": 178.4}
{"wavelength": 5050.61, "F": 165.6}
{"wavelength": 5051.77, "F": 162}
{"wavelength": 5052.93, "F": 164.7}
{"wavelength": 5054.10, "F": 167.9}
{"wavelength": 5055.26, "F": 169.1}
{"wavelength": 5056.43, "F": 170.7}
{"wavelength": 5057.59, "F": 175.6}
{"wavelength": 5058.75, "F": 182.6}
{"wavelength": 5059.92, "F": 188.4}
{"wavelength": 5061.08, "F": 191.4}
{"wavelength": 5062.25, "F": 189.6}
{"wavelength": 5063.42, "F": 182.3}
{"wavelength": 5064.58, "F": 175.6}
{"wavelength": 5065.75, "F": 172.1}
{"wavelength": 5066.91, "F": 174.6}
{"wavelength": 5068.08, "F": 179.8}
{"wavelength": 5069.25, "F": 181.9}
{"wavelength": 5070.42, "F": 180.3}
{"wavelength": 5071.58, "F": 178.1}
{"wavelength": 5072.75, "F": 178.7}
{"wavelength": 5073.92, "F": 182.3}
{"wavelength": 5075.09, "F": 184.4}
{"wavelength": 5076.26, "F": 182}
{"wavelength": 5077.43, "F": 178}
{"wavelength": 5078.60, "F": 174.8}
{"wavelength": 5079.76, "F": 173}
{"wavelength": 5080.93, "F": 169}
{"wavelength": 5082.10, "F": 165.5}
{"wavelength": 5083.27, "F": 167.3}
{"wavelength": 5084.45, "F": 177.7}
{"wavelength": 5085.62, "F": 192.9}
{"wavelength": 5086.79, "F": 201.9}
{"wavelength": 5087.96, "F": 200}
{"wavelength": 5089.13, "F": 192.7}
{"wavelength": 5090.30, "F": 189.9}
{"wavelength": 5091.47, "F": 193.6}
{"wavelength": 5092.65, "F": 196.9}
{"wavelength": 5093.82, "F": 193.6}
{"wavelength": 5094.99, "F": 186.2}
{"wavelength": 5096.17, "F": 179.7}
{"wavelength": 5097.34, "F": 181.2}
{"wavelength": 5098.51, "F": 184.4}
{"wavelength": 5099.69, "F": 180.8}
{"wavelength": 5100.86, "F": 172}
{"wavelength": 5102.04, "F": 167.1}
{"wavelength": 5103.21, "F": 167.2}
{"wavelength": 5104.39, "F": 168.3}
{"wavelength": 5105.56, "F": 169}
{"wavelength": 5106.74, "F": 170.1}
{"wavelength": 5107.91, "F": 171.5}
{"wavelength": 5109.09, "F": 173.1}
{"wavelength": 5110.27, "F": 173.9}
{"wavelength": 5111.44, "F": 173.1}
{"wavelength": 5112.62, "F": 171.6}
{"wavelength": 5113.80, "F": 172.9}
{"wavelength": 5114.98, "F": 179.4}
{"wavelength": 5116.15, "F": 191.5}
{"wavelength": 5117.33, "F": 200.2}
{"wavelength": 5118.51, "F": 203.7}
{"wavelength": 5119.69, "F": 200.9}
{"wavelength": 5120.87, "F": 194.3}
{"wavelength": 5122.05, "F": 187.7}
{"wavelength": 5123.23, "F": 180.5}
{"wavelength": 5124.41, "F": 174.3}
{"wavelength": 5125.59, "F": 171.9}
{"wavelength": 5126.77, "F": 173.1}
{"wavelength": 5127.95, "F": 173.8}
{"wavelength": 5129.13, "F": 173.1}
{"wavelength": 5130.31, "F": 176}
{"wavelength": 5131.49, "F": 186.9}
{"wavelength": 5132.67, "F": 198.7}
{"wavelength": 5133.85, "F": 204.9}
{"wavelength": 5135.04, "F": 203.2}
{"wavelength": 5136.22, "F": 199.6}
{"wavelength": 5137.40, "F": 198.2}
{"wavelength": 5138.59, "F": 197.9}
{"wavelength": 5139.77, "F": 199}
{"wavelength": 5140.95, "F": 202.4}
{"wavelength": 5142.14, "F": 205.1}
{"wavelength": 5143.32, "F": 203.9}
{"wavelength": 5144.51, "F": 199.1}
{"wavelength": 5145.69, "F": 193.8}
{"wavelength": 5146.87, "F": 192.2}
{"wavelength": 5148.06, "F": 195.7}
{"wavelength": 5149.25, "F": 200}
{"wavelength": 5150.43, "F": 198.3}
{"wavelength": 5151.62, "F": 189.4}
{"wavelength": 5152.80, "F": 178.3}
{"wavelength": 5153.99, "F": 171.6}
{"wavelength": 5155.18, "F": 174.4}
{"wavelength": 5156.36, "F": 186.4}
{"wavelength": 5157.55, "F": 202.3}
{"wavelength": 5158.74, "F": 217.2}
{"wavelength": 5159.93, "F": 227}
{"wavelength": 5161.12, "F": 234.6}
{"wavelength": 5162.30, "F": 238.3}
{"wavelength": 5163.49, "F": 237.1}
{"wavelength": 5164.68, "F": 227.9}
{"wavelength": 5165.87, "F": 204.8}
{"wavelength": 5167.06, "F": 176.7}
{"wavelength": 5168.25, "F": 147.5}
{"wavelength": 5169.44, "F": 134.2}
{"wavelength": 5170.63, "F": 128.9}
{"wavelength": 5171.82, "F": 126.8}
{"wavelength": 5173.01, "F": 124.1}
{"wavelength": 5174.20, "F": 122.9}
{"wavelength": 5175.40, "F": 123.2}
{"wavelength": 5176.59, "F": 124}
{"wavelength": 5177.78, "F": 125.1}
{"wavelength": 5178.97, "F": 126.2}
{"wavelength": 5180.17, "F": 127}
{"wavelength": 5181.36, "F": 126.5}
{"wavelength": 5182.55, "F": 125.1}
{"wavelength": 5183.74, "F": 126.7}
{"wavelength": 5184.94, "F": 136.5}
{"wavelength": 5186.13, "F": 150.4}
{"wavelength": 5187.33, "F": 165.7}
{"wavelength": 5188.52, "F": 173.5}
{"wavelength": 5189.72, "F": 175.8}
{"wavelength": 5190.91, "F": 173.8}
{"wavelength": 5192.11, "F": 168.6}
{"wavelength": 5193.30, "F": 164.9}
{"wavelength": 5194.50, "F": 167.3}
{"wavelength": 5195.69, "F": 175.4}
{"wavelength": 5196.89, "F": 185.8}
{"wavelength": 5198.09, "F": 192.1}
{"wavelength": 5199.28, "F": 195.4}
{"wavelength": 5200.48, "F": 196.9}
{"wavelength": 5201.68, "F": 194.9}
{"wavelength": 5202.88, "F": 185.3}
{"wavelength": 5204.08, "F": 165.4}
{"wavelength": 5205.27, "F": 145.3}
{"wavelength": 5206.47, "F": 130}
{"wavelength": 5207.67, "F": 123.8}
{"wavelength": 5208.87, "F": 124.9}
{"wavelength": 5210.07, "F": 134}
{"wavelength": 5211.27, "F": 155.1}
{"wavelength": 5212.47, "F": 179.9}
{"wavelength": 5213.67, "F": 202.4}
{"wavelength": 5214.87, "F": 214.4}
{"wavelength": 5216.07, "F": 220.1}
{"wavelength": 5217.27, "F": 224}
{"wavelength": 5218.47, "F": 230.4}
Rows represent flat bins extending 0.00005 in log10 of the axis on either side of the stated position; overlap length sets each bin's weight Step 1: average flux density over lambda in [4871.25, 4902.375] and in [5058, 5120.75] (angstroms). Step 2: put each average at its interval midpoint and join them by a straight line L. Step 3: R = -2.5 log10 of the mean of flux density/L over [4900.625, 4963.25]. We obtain -0.16 mag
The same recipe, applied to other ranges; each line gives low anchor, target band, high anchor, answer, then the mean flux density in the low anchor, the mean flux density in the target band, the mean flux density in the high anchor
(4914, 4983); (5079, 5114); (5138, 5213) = -0.012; 188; 179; 171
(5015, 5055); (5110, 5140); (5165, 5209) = -0.165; 170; 187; 154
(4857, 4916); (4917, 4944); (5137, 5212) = -0.217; 172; 210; 172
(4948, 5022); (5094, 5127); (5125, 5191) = -0.040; 164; 180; 176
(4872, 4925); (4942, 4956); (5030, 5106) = -0.227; 180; 221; 179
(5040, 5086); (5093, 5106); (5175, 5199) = -0.047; 178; 178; 153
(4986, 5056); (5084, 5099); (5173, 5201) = -0.177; 168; 190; 154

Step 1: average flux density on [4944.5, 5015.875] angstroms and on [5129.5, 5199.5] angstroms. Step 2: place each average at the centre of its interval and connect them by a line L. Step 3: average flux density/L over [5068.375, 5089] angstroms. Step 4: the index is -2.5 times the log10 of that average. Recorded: -0.05 mag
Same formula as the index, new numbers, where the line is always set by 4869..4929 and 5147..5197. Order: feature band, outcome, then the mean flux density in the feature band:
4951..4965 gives 0.095 mag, 163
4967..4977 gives 0.098 mag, 162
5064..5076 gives -0.034 mag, 179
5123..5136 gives -0.082 mag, 184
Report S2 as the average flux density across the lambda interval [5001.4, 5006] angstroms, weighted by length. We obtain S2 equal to 157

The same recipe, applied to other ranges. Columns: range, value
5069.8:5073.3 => 179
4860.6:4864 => 161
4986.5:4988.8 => 182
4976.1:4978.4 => 170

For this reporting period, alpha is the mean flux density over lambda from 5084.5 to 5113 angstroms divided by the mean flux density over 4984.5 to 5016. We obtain 1.1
